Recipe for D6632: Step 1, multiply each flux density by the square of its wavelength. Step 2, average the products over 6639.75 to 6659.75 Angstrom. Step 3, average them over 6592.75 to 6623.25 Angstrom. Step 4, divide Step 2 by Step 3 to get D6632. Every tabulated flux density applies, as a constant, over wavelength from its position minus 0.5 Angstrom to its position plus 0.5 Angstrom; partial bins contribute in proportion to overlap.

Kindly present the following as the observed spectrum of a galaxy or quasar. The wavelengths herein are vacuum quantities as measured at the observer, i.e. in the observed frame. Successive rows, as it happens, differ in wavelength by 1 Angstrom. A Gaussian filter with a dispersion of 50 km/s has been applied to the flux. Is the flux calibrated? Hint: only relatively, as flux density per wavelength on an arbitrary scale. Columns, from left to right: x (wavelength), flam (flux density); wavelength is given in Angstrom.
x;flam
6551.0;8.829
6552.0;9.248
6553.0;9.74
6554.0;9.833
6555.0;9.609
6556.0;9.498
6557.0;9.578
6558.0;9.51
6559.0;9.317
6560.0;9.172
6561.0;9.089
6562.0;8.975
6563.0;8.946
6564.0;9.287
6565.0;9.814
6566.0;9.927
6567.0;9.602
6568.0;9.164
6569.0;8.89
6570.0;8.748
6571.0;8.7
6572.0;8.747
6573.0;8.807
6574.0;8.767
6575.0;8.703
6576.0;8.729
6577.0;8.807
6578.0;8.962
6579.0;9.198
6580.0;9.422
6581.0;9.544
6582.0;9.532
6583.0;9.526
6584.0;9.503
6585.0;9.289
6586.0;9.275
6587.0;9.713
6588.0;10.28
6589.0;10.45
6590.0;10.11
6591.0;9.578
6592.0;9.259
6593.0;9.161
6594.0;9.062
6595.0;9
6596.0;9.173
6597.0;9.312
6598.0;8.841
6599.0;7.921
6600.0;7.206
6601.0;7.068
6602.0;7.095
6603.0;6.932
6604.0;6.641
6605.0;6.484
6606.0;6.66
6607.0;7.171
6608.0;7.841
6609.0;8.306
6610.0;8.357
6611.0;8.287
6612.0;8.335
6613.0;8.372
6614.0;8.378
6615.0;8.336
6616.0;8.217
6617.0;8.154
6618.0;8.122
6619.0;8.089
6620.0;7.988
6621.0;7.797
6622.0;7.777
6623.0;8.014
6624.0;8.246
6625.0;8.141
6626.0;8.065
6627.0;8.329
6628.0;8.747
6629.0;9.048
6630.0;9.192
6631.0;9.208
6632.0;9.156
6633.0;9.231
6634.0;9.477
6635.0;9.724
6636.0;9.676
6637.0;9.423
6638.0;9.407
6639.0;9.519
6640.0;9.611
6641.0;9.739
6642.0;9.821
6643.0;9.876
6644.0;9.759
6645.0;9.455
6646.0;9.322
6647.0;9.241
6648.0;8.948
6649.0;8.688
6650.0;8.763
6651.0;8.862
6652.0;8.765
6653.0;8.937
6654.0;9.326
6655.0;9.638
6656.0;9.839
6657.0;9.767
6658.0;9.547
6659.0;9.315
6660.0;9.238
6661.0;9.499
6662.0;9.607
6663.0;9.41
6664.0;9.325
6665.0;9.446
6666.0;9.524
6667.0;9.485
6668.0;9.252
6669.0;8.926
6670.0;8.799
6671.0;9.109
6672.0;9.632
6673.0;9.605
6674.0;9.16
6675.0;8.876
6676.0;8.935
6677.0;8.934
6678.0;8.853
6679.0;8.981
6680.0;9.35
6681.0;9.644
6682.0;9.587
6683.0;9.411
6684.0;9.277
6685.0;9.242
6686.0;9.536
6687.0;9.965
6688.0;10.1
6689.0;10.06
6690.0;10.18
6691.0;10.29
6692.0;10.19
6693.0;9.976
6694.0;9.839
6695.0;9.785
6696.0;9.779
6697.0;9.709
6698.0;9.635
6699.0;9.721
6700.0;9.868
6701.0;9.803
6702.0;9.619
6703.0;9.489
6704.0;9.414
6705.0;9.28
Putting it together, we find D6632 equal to 1.2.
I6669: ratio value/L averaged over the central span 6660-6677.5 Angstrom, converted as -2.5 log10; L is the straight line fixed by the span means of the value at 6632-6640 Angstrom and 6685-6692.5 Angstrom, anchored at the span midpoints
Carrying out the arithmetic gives 0.06 mag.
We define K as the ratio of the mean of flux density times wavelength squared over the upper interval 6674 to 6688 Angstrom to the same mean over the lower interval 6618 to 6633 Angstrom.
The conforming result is 1.12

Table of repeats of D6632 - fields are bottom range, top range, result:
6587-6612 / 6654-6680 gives 1.14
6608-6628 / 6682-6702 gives 1.22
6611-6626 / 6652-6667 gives 1.17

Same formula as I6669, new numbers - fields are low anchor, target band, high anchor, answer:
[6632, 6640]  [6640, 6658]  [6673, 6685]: 0.005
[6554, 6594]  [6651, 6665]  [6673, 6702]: 0.016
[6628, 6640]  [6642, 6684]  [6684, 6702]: 0.035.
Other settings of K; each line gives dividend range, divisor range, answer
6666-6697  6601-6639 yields 1.17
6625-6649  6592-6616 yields 1.17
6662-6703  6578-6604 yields 1.09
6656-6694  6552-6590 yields 1.05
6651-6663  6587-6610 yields 1.14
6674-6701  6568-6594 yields 1.07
